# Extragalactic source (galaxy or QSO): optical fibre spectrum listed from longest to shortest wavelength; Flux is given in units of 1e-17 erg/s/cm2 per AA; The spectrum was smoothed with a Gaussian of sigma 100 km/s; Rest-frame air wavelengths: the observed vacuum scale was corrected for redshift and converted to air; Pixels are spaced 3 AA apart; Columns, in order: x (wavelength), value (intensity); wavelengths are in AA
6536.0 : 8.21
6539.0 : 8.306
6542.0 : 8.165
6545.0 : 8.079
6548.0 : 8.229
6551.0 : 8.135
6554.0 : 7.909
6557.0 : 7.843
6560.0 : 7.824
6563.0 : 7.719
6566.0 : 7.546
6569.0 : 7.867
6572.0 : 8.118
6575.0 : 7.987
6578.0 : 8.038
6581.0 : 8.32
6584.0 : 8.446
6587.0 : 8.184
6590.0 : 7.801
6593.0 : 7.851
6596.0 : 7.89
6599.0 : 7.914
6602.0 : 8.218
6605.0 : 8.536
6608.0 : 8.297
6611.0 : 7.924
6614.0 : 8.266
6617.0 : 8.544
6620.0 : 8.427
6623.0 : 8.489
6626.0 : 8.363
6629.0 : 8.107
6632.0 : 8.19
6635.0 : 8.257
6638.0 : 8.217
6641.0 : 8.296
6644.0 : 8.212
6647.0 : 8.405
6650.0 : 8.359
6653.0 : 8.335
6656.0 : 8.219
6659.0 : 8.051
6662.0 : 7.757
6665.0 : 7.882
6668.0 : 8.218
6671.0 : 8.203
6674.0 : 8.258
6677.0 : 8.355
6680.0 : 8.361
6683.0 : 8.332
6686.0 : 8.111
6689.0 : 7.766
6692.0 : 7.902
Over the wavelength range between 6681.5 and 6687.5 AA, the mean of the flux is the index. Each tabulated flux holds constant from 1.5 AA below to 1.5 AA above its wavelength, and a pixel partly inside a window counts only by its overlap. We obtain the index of 8.22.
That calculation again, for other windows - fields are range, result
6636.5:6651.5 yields 8.3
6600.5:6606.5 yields 8.38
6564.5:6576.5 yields 7.88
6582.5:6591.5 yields 8.14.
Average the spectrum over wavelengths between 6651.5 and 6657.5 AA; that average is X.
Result 8.28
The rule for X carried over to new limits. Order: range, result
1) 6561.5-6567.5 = 7.63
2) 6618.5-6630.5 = 8.35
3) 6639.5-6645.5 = 8.25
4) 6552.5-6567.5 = 7.77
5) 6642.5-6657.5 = 8.31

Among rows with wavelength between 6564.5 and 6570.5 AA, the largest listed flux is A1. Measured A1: 7.867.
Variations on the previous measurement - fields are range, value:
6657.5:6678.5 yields 8.355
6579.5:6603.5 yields 8.446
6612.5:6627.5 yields 8.544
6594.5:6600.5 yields 7.914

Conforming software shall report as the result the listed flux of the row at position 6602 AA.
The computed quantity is 8.218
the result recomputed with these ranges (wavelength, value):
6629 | 8.107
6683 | 8.332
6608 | 8.297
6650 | 8.359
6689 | 7.766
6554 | 7.909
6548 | 8.229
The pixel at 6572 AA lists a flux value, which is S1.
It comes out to 8.118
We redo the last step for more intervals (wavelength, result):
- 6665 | 7.882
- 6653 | 8.335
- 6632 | 8.19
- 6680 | 8.361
